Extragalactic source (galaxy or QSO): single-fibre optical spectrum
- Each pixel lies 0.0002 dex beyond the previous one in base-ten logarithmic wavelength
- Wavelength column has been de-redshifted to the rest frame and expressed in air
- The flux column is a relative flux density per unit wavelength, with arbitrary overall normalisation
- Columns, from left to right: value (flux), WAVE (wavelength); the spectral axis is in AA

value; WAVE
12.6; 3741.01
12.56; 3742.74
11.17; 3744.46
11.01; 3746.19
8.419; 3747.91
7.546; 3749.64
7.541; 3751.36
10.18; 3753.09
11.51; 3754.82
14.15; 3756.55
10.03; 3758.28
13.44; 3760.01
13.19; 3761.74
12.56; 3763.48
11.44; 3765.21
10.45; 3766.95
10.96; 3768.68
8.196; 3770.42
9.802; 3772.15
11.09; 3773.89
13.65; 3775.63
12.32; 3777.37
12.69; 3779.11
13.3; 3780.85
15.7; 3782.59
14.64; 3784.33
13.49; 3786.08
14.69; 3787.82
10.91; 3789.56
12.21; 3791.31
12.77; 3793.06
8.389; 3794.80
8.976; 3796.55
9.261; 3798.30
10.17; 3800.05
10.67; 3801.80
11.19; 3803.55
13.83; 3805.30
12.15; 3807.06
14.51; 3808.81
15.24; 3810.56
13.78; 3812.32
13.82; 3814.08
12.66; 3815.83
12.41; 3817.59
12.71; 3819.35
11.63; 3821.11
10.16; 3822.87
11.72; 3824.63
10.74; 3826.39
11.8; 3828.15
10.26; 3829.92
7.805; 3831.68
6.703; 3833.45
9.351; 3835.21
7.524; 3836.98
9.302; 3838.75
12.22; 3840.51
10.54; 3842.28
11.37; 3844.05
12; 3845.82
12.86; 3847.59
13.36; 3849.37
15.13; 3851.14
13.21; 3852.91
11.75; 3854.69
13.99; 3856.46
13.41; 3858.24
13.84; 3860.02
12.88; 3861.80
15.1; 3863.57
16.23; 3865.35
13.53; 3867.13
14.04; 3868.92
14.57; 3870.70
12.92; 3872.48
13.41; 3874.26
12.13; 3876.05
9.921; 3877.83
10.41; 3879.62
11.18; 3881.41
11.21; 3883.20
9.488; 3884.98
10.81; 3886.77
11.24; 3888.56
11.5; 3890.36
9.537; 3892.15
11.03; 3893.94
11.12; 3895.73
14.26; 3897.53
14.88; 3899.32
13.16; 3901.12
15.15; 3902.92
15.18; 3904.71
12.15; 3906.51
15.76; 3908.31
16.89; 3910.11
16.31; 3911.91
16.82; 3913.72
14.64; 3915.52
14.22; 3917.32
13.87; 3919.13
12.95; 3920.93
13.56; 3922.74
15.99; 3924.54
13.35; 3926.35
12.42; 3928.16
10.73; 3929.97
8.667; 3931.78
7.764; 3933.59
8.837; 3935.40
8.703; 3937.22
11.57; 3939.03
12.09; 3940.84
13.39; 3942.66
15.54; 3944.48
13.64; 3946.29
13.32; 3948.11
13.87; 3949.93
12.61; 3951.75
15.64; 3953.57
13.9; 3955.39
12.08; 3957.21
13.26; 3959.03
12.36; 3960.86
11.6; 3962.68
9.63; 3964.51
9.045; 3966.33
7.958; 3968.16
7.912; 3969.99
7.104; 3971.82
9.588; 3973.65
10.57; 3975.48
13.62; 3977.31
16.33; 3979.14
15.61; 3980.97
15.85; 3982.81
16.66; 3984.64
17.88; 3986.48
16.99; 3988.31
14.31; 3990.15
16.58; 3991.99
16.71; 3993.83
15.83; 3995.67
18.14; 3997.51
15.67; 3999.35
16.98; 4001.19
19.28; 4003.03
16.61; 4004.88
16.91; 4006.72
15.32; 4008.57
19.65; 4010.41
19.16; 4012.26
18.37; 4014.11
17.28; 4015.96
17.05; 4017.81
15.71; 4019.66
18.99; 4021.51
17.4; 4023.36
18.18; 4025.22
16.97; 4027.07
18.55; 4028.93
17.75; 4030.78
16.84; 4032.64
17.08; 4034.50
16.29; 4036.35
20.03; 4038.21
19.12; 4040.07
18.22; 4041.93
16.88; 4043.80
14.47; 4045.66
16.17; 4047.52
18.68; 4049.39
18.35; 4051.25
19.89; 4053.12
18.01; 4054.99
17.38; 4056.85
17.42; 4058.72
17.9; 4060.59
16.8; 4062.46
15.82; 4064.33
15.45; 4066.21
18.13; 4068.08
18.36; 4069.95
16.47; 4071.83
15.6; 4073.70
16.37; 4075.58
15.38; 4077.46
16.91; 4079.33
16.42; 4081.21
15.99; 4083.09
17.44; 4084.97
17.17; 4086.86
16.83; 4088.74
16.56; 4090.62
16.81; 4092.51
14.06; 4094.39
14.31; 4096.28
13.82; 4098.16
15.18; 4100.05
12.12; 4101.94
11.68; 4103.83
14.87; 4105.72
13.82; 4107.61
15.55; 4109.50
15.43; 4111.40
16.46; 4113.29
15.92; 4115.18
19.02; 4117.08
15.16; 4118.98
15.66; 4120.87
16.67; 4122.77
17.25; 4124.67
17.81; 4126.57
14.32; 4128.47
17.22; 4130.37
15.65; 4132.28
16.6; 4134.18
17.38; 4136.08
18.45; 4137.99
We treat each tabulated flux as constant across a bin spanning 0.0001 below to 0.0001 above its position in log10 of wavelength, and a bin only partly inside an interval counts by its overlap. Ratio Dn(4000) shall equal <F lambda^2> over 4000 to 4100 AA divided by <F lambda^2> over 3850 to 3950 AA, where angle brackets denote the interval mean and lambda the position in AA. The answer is 1.43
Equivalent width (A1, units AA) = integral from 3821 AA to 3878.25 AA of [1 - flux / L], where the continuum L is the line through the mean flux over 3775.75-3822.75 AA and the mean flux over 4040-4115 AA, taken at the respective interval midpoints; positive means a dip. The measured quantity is 5.01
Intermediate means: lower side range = 12.4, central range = 12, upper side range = 16.3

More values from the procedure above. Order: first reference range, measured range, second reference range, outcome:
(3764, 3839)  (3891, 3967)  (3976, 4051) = 9.9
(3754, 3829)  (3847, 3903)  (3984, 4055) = 5.2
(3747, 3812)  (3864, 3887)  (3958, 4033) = 1.5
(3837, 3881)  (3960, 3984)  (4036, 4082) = 6.1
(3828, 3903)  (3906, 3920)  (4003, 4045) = -1.5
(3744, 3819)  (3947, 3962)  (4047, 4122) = 1.0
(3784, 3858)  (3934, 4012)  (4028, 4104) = 5.5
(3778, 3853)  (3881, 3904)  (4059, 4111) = 1.8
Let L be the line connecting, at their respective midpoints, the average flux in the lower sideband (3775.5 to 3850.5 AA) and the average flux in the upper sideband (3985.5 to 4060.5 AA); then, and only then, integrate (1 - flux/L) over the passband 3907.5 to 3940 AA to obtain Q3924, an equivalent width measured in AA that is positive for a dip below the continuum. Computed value 3.9 AA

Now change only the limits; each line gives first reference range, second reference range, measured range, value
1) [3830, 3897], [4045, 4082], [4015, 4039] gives -2.2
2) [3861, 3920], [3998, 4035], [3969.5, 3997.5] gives 3.6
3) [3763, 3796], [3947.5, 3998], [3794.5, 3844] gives 4.9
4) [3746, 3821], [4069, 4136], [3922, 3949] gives 3.5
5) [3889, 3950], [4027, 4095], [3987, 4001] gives -1.1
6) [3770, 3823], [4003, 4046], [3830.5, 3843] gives 3.9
